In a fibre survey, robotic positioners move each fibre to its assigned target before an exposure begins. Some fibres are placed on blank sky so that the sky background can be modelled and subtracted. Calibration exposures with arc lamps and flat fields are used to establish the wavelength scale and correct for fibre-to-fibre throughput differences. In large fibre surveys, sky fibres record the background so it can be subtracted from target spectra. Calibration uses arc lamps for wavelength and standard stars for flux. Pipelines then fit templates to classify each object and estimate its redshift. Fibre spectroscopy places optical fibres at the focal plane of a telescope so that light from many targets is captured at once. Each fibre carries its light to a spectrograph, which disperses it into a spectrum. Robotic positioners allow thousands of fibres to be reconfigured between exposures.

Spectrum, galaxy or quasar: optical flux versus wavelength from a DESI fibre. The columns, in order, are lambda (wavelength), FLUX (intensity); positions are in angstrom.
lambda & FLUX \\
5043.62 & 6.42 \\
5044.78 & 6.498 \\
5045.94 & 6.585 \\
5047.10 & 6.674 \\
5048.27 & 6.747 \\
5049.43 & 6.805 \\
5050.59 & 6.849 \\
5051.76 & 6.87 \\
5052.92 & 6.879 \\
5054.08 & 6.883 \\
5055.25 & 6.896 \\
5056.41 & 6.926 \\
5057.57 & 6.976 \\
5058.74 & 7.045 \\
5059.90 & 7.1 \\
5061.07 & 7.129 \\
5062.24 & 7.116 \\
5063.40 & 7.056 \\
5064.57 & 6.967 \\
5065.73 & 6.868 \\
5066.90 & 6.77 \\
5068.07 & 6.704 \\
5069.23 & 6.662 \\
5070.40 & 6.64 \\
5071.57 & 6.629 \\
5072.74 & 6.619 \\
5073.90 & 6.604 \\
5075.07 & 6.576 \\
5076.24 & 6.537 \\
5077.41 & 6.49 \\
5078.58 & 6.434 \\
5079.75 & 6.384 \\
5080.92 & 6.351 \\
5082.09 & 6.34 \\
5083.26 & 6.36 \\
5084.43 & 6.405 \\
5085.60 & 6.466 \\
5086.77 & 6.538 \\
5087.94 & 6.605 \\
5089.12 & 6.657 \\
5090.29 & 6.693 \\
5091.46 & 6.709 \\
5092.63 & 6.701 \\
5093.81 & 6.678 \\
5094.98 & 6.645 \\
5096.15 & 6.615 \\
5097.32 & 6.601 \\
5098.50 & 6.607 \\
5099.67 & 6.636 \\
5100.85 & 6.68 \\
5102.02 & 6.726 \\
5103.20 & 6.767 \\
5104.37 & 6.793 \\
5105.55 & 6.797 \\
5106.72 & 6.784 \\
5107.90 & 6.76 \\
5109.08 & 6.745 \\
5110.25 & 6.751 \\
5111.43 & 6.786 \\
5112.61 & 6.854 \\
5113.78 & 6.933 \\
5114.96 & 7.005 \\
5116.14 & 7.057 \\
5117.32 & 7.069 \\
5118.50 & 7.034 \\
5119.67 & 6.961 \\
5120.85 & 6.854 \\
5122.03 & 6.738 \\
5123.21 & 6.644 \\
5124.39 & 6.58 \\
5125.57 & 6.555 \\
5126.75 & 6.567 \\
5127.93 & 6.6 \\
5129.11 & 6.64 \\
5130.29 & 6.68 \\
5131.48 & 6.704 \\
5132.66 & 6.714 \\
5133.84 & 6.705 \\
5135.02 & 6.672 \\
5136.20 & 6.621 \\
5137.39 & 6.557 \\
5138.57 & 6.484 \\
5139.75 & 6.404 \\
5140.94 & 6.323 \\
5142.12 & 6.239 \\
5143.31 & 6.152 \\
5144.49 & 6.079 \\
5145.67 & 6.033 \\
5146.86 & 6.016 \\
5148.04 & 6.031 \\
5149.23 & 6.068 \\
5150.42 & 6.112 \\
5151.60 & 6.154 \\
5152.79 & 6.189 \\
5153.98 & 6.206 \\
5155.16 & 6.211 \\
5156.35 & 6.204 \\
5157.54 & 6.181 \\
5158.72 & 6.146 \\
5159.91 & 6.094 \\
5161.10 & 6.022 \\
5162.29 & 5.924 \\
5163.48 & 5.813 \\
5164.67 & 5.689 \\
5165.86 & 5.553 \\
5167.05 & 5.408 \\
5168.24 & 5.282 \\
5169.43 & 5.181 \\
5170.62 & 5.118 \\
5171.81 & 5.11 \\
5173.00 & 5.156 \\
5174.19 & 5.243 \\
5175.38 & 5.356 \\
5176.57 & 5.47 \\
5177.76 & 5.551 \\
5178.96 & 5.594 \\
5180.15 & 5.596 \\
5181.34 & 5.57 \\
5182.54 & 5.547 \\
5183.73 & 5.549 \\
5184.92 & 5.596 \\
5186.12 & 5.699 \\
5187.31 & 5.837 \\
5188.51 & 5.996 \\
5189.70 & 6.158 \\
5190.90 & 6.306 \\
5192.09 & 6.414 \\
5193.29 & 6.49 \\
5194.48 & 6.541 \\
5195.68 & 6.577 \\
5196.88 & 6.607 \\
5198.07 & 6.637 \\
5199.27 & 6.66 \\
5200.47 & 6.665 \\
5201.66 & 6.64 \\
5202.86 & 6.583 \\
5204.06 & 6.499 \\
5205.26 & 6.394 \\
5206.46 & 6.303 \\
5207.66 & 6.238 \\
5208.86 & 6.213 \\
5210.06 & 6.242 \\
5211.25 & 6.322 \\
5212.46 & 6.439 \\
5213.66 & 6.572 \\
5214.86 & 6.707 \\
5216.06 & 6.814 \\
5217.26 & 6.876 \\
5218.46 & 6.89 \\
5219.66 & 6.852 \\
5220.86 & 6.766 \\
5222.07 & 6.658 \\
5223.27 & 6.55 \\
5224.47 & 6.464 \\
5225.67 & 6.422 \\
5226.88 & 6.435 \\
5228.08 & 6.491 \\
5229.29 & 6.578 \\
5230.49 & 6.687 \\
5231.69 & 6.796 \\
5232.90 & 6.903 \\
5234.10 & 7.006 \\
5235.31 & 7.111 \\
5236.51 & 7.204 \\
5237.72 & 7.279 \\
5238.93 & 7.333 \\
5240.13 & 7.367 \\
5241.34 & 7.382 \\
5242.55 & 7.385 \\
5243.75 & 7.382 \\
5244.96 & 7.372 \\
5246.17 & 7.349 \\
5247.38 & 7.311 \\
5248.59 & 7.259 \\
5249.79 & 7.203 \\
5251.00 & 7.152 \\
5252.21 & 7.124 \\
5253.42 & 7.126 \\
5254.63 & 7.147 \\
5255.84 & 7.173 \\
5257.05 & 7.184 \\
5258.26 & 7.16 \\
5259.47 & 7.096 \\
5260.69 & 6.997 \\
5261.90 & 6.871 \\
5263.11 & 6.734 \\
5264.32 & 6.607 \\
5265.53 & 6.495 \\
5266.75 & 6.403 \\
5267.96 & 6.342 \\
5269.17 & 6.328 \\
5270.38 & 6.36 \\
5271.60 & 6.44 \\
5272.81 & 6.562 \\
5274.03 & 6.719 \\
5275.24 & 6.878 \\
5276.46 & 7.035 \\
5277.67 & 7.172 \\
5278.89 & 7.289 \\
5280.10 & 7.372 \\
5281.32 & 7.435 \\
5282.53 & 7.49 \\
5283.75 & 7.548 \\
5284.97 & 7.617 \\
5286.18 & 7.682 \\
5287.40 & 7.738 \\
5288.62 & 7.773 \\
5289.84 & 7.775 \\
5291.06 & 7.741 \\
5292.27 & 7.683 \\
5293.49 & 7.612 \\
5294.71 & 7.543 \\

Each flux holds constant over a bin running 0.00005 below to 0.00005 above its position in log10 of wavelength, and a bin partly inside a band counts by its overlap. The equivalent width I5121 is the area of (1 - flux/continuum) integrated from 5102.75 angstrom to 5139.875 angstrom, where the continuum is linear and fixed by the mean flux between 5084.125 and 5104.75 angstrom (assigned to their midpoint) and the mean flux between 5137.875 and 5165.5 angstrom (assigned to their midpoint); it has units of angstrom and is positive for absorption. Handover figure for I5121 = -2.0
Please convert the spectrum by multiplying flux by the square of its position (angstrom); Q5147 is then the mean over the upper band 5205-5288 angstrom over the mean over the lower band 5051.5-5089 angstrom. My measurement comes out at 1.10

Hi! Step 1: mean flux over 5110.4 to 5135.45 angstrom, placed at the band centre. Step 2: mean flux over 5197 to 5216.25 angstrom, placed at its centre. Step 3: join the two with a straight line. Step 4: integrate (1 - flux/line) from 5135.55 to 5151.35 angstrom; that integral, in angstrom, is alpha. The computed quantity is 1.1 angstrom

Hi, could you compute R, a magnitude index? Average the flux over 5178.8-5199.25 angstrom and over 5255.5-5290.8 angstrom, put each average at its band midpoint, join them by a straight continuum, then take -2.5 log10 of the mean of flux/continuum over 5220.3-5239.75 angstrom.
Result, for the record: -0.04 mag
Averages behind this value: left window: 6.07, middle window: 6.8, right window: 7.05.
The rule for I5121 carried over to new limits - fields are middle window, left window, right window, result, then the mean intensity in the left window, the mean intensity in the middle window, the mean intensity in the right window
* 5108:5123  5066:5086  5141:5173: -1.62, 6.53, 6.89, 5.89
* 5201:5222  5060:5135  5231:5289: 1.28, 6.7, 6.55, 7.09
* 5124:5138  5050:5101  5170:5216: -0.51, 6.7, 6.63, 6.07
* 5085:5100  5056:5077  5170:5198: -0.06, 6.83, 6.63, 5.8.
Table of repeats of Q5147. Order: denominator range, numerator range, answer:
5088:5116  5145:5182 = 0.87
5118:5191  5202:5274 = 1.16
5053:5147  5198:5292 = 1.10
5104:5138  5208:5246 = 1.05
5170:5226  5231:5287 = 1.17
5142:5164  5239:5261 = 1.23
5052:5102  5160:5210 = 0.92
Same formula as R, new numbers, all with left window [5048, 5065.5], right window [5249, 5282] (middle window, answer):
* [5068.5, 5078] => 0.06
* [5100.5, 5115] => 0.02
